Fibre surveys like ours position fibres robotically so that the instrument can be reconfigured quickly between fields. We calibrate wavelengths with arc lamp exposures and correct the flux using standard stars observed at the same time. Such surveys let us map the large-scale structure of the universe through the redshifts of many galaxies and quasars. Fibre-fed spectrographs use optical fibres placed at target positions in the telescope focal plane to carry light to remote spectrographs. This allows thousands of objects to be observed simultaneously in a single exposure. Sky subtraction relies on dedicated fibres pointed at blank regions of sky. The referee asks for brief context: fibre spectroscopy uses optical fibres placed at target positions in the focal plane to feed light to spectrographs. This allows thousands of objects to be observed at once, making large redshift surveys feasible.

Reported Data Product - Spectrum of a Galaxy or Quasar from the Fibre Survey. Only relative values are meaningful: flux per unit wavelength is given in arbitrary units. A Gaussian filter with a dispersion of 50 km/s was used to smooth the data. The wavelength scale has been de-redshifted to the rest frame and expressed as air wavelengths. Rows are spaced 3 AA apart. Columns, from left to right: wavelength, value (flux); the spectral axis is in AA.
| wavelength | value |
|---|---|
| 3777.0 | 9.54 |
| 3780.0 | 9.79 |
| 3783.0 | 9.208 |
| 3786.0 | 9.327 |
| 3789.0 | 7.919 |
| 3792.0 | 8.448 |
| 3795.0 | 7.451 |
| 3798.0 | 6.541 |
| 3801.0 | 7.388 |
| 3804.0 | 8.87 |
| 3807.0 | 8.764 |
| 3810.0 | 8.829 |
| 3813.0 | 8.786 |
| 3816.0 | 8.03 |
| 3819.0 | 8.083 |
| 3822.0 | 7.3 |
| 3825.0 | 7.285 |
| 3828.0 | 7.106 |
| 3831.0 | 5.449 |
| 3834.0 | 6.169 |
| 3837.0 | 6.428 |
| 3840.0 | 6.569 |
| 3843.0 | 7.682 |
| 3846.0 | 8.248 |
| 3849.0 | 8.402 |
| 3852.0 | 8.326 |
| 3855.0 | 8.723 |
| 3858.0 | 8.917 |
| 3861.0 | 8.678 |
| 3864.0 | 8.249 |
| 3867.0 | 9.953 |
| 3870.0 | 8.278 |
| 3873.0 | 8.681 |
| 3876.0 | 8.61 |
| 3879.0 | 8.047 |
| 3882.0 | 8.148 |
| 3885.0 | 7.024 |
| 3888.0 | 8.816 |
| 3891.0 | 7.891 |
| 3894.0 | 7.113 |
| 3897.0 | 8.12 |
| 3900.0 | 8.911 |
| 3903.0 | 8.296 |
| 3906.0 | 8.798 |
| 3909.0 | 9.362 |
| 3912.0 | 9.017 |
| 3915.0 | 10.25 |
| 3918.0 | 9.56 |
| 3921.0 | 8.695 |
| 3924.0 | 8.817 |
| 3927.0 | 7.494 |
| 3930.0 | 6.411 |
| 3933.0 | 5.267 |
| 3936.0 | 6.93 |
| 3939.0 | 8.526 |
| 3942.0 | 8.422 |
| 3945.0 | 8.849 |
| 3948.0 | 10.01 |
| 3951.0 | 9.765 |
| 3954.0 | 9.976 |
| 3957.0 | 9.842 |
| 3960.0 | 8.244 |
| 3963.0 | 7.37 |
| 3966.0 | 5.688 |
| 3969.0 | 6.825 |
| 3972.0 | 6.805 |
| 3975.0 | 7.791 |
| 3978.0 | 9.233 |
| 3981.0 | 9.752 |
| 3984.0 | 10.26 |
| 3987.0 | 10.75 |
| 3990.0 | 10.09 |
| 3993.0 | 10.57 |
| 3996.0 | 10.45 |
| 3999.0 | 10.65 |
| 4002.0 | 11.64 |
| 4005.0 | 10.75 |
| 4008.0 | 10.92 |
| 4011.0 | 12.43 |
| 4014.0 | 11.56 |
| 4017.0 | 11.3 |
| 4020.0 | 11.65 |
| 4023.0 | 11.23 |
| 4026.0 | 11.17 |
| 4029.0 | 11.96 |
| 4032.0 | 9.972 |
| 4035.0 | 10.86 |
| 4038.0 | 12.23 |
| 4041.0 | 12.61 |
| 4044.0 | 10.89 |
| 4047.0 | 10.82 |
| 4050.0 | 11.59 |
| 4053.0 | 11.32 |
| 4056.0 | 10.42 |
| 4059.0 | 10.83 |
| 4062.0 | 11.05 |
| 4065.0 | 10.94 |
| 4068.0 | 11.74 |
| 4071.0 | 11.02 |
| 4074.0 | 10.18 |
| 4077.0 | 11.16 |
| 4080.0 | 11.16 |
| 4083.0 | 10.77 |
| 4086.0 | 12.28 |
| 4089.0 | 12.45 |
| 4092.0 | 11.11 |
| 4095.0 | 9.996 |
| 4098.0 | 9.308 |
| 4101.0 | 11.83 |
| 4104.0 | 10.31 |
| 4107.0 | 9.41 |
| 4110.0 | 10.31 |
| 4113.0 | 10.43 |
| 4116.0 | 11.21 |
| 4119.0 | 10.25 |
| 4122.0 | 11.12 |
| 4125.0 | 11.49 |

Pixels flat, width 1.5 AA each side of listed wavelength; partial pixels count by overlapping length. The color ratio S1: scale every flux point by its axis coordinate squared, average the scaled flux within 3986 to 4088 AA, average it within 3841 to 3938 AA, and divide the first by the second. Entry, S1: 1.45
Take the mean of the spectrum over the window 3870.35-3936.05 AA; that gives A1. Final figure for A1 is 8.22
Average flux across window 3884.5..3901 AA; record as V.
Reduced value 8.01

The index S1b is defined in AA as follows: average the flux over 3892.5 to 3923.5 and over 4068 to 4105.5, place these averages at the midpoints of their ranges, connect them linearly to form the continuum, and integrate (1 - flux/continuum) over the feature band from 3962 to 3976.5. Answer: 4.1 AA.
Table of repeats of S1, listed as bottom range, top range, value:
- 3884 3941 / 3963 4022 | 1.26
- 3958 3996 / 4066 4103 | 1.34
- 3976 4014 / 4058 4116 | 1.07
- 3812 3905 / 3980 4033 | 1.49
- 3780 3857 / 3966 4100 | 1.52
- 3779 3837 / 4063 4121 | 1.59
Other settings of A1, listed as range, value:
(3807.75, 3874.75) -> 7.93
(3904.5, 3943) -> 8.27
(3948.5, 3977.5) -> 8.14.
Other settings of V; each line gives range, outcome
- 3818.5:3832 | 7.03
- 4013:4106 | 11.1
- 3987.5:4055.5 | 11.2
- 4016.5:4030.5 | 11.5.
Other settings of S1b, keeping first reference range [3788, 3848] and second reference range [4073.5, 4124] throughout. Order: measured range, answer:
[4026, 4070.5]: -4.39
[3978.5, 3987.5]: -0.58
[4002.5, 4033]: -4.51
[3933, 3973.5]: 4.35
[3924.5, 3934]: 2.30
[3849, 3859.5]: -0.83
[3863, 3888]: -0.53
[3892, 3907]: 0.52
